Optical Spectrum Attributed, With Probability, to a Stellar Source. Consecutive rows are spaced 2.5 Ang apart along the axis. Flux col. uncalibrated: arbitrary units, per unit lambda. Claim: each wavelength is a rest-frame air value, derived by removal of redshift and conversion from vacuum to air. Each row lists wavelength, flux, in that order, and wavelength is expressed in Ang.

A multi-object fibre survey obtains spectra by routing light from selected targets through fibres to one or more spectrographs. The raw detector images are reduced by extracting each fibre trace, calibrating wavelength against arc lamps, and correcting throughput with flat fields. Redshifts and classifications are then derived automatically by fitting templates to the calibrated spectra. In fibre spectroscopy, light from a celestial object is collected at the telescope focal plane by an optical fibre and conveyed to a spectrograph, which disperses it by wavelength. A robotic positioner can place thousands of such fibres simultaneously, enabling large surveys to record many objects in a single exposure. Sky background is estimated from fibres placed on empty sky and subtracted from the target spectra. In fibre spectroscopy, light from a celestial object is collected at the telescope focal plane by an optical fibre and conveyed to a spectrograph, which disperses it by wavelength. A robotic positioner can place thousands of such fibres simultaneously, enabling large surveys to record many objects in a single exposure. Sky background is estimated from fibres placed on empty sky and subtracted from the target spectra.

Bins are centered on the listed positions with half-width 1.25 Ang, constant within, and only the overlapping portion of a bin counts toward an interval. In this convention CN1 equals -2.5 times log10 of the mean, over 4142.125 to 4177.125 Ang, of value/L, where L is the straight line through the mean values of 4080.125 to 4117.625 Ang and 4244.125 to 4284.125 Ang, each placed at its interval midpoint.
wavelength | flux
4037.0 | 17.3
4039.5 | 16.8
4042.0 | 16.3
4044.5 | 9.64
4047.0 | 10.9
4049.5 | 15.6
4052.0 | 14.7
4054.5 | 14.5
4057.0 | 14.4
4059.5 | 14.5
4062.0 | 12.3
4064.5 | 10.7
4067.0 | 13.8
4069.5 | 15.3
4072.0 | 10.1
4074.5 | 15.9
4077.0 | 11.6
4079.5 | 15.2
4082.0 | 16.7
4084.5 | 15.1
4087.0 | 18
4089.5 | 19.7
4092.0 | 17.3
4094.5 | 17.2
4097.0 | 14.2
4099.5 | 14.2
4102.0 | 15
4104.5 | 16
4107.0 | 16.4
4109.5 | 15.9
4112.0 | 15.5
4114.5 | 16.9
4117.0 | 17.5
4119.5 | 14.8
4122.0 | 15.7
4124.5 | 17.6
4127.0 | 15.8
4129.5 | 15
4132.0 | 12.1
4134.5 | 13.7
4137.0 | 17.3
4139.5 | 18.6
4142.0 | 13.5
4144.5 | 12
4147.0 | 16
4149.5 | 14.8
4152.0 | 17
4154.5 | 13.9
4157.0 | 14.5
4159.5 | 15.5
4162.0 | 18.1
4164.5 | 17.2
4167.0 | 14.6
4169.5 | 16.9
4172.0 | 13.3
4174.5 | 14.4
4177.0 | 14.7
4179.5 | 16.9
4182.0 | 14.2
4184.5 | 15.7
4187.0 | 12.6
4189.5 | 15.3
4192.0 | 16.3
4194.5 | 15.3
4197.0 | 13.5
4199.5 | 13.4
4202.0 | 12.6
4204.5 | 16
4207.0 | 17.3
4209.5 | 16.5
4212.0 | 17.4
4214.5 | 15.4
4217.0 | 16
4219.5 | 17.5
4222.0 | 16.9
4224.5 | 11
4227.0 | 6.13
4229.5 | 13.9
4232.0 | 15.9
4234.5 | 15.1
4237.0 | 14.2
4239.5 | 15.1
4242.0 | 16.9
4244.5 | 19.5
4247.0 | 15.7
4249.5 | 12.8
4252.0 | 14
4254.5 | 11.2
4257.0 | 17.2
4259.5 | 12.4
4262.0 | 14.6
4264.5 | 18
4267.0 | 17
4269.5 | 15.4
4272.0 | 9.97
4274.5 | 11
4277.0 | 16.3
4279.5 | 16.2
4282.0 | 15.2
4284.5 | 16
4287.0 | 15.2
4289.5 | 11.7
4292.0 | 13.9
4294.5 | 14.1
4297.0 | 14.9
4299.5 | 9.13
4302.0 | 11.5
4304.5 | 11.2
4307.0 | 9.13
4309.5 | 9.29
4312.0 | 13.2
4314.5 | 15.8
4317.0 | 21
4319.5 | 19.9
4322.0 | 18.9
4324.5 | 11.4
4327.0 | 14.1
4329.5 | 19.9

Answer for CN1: 0.040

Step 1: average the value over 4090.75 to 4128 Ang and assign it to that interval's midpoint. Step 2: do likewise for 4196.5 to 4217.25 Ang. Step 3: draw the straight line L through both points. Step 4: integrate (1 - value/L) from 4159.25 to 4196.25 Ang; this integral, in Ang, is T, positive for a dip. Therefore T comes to 0.5 Ang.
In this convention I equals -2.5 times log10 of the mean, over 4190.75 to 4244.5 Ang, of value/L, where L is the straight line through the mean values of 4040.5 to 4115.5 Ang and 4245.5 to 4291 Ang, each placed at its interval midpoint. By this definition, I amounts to -0.032 mag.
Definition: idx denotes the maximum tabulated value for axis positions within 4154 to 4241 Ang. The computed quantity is 18.1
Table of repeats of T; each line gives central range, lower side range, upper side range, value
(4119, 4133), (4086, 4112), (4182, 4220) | 0.72 Ang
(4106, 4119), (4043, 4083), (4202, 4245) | -2.17 Ang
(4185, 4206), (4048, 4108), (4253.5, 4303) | -0.06 Ang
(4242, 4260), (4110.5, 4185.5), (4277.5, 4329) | -0.37 Ang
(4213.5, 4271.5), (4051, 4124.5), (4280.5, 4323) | -1.59 Ang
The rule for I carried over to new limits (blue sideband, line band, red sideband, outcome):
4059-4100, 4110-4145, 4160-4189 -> -0.03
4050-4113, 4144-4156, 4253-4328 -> -0.01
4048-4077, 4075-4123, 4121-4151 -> -0.11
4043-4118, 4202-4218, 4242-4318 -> -0.13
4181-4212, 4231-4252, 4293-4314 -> -0.14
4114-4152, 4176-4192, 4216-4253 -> 0.00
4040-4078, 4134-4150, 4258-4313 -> -0.13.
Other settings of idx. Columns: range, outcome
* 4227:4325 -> 21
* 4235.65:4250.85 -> 19.5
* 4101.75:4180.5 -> 18.6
